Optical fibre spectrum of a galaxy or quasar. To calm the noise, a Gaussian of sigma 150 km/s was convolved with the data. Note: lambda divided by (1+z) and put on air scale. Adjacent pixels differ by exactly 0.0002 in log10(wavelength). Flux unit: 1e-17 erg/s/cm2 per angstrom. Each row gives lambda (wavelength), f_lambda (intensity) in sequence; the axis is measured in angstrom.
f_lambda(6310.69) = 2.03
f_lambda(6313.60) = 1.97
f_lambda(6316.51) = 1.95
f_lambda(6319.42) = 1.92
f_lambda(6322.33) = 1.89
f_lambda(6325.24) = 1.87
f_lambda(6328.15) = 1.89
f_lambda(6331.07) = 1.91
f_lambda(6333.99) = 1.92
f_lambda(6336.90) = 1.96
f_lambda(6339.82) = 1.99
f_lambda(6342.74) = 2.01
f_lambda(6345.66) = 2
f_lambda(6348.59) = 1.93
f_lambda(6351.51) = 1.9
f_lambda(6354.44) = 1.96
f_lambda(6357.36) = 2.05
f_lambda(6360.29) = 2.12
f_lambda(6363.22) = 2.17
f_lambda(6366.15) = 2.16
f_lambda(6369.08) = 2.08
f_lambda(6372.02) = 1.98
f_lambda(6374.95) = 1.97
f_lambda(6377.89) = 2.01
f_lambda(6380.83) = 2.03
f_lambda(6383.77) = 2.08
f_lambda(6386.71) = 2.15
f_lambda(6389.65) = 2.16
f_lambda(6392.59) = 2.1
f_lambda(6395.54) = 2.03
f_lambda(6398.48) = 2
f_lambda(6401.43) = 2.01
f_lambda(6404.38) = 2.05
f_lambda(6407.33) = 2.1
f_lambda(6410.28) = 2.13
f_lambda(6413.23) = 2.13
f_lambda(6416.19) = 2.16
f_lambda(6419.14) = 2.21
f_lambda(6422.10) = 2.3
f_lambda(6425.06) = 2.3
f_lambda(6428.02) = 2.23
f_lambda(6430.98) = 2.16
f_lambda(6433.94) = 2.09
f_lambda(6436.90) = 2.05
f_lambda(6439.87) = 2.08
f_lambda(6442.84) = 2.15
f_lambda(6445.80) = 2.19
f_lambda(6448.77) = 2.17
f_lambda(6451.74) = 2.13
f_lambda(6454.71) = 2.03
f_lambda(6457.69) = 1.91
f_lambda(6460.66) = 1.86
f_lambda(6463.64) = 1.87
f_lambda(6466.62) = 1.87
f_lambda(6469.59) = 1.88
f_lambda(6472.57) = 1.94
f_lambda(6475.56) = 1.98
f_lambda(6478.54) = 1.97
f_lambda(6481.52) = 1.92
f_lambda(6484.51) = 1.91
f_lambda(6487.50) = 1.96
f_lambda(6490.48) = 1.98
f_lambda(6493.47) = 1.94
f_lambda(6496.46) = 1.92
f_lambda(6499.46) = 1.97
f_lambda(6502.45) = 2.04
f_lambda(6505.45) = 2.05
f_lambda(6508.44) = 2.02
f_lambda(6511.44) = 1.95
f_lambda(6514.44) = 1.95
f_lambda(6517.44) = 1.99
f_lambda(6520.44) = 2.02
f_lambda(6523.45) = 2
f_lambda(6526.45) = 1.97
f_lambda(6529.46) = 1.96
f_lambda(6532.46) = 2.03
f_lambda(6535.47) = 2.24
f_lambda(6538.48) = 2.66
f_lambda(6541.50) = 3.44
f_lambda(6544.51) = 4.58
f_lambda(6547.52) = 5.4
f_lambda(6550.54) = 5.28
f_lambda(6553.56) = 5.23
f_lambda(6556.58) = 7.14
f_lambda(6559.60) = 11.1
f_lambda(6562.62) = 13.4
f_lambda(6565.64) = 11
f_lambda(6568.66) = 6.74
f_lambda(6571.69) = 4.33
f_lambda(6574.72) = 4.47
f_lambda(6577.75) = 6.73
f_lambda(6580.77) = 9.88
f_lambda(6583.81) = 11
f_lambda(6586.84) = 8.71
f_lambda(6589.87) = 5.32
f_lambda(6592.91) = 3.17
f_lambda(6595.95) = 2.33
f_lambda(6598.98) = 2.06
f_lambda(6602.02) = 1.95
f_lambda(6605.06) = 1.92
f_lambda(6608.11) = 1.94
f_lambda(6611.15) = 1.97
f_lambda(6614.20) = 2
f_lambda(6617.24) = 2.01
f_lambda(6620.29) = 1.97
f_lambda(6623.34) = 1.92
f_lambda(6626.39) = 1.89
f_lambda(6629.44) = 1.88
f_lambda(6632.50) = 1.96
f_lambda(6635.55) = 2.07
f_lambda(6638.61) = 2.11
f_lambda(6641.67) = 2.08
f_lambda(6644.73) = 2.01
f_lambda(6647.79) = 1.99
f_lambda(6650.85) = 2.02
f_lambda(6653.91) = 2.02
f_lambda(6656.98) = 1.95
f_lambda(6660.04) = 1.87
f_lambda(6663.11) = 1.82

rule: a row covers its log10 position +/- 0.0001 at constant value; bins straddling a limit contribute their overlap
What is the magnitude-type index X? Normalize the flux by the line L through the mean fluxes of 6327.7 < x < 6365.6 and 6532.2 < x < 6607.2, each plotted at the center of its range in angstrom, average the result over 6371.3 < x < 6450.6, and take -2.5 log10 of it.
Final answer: 0.39 mag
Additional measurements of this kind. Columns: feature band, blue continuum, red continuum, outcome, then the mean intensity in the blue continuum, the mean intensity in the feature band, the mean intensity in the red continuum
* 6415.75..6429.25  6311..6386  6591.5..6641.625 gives -0.12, 1.99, 2.25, 2.07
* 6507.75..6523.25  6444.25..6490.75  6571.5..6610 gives 0.49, 1.97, 1.98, 4.9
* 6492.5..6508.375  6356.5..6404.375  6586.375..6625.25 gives 0.21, 2.07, 1.99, 2.7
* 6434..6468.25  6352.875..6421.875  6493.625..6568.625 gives 0.41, 2.08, 2.03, 4.08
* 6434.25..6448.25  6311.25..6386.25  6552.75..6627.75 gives 0.46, 1.99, 2.12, 5.21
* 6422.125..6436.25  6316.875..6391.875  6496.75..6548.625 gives 0.00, 2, 2.2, 2.45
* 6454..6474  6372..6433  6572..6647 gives 0.30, 2.11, 1.9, 3.47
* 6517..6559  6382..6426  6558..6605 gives 0.49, 2.12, 3.63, 6.66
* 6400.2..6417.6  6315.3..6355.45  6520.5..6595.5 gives 0.45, 1.94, 2.1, 5.71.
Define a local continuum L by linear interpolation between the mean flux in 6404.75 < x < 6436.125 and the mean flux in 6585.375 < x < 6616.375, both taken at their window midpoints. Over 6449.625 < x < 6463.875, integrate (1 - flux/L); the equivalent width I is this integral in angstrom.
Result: 2.3 angstrom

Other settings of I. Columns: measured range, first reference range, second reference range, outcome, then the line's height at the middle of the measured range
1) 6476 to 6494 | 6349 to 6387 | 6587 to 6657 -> 1.9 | 2.18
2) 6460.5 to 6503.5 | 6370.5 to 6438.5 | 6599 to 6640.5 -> 2.6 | 2.06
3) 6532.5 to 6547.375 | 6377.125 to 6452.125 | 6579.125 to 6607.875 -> 3.1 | 4.15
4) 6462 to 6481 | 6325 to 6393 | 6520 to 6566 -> 9.5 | 3.85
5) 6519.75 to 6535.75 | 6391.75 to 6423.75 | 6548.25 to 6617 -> 9.0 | 4.59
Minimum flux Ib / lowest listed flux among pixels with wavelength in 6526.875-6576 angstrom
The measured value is 1.96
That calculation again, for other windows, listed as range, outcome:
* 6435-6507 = 1.86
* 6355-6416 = 1.97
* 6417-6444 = 2.05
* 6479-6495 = 1.91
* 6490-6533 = 1.92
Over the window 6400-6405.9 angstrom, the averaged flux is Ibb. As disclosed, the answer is 2.03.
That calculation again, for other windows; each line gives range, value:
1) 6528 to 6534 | 2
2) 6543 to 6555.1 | 5.13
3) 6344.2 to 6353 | 1.94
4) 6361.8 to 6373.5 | 2.1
